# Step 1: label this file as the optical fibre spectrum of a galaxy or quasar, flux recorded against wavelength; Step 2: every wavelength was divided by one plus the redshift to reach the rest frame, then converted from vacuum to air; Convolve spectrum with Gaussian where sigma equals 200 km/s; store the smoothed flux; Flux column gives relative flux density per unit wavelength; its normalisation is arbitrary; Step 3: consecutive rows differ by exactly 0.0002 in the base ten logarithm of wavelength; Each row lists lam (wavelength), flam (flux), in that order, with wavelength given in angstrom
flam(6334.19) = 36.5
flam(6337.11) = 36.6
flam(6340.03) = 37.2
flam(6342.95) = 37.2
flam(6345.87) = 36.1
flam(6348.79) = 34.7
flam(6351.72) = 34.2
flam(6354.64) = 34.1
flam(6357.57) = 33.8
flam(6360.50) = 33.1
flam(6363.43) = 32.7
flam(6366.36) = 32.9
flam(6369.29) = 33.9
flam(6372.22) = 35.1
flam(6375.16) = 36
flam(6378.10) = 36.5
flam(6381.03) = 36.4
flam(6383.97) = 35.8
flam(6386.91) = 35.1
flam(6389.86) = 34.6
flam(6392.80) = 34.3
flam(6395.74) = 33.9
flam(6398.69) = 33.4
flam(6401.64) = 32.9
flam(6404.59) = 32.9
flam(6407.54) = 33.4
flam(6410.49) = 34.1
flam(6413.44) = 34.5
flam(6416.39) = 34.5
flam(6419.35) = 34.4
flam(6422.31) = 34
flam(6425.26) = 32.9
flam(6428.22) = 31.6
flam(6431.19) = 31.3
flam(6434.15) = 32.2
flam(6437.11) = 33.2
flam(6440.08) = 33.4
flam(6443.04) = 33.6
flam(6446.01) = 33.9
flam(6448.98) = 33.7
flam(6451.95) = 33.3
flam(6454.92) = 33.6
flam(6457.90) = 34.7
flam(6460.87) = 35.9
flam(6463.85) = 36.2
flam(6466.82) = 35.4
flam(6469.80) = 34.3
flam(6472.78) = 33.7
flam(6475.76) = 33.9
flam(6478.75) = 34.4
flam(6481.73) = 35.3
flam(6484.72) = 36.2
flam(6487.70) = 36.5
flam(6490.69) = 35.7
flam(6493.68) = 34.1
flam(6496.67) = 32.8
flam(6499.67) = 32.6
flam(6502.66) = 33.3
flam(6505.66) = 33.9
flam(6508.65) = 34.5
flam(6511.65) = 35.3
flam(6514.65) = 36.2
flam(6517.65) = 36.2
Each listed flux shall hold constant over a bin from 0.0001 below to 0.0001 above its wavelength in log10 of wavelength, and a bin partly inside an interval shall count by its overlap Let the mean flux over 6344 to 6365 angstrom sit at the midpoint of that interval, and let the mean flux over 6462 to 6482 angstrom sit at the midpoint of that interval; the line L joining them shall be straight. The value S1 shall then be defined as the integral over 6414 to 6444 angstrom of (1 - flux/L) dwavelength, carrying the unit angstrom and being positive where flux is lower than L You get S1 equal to 1.20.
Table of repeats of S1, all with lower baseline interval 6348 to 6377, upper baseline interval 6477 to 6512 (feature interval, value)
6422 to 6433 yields 0.6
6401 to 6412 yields 0.3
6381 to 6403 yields -0.2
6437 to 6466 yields 0.1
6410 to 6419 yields 0.0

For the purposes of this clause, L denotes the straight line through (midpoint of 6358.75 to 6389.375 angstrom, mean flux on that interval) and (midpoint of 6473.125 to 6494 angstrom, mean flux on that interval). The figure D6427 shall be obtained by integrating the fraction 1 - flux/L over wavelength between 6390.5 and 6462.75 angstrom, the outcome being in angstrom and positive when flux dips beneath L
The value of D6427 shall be 2.76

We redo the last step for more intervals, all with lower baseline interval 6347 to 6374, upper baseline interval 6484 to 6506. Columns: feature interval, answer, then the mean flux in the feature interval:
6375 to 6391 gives -0.8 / 35.7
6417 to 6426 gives 0.0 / 33.9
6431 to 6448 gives 0.5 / 33.1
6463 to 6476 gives -0.2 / 34.7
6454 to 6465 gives -0.3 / 35.1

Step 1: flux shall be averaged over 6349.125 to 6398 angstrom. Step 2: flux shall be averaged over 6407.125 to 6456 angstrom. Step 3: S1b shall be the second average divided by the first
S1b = 1.0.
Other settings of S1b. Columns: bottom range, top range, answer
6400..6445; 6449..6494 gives 1.05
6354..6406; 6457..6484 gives 1.02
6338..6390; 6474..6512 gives 0.98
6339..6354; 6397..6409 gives 0.93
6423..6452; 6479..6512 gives 1.05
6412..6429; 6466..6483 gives 1.02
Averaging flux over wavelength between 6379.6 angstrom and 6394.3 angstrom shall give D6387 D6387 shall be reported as 35.2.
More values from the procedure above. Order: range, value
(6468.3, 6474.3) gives 34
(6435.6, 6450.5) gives 33.6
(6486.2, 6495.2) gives 35.5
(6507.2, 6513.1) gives 34.9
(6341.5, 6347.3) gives 36.7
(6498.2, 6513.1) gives 33.9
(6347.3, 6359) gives 34.2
